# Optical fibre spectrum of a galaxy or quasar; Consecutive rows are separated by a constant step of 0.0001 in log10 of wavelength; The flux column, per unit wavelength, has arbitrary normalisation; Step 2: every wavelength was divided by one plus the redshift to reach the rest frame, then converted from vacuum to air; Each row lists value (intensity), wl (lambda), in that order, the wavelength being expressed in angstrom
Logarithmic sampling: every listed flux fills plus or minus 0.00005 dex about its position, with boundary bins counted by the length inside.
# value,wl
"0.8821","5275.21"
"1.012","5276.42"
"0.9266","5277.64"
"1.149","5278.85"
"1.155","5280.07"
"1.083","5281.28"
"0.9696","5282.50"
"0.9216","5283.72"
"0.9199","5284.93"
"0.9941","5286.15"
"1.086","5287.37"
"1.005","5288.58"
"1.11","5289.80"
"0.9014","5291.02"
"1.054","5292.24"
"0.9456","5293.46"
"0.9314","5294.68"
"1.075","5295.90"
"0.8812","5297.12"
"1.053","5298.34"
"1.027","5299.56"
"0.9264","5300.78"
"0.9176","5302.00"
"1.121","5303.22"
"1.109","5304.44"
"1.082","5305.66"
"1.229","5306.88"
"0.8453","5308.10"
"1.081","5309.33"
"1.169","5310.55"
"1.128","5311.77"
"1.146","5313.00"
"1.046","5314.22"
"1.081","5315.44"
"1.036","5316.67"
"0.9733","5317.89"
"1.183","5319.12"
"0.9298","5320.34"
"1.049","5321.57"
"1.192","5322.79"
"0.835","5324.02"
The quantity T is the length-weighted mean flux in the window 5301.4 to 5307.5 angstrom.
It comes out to 1.09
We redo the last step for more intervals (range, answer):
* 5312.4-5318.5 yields 1.06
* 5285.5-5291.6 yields 1.02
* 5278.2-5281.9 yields 1.13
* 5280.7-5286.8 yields 0.977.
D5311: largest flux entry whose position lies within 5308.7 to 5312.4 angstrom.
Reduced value 1.169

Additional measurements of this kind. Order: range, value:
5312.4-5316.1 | 1.146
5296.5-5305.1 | 1.121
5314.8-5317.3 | 1.081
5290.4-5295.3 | 1.054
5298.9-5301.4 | 1.027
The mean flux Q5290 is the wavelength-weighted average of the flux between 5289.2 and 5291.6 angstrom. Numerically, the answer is 1.01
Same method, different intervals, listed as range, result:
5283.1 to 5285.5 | 0.922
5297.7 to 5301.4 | 1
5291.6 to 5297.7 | 0.977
